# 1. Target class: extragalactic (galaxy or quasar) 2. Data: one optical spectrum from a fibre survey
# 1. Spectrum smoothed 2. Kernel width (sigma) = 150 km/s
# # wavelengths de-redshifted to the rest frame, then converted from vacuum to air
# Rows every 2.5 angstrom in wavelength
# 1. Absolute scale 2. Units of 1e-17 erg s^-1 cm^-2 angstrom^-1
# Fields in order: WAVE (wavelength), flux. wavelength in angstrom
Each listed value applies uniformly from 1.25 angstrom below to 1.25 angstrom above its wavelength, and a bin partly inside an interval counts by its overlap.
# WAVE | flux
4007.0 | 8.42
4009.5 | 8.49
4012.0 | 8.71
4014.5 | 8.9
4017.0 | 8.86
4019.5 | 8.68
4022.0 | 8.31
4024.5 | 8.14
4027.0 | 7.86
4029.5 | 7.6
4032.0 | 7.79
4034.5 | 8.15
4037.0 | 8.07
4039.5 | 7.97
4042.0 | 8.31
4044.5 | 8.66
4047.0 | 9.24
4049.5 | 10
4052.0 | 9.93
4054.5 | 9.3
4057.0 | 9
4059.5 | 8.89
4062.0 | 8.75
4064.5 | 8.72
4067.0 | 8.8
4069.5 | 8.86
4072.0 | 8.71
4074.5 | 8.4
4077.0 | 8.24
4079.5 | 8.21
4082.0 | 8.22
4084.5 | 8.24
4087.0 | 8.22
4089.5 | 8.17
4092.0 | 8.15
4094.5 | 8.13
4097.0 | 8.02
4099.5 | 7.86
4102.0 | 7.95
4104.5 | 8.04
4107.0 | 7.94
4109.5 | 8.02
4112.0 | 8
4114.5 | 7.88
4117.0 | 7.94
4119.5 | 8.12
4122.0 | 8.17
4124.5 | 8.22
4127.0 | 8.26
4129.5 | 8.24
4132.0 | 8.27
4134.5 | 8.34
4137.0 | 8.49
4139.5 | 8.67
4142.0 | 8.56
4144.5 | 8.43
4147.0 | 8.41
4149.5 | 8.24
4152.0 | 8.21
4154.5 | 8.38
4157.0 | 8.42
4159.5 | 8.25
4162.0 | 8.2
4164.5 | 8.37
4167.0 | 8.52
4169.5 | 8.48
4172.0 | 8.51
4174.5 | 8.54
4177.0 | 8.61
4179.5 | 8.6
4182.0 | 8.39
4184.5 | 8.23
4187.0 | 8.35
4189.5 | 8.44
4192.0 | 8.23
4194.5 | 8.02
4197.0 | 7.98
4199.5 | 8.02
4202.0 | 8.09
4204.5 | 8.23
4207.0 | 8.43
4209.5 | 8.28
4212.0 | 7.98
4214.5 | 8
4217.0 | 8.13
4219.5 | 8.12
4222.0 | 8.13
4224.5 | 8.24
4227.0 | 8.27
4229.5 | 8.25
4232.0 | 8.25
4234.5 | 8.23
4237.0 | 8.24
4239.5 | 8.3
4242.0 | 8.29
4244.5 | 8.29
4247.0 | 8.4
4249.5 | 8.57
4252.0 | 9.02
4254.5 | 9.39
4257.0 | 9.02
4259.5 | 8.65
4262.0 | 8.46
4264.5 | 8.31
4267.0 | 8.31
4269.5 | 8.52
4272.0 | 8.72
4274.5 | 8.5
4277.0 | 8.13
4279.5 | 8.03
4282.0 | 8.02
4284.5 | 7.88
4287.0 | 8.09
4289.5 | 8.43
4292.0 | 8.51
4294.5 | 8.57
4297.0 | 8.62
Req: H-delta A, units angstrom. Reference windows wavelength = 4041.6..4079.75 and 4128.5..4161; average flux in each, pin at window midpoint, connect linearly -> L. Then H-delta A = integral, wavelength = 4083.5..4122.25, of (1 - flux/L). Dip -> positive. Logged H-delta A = 2.7 angstrom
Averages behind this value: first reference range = 8.91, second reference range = 8.38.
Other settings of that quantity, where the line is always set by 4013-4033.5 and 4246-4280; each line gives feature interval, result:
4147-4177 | 0.2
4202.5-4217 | 0.6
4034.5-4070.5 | -2.4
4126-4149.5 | 0.1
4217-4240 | 0.9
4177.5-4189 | 0.1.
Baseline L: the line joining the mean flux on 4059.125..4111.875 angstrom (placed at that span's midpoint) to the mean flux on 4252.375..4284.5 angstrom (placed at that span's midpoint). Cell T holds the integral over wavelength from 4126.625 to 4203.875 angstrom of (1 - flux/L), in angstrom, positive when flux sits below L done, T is 0.3 angstrom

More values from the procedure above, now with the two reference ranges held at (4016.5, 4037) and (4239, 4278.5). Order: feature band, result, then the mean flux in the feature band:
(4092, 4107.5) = 0.5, 8.01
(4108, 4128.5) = 0.6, 8.08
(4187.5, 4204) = 0.6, 8.14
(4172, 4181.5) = -0.2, 8.56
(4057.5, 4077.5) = -1.2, 8.7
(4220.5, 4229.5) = 0.3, 8.22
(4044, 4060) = -2.2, 9.34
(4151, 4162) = 0.1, 8.3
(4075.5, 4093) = 0.1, 8.21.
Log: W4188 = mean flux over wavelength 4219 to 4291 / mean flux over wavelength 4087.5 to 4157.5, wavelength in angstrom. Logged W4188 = 1.0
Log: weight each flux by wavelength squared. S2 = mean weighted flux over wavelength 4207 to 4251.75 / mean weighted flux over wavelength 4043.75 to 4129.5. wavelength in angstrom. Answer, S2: 1.05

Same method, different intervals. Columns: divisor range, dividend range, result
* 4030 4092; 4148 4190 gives 1.03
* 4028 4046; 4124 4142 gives 1.08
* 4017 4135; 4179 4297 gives 1.08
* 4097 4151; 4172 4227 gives 1.04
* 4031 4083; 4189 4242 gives 1.02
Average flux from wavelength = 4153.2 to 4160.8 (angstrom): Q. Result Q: 8.35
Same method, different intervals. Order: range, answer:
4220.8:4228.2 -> 8.21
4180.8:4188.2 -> 8.32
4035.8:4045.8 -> 8.26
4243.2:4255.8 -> 8.73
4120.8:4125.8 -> 8.2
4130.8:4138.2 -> 8.37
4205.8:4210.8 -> 8.35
